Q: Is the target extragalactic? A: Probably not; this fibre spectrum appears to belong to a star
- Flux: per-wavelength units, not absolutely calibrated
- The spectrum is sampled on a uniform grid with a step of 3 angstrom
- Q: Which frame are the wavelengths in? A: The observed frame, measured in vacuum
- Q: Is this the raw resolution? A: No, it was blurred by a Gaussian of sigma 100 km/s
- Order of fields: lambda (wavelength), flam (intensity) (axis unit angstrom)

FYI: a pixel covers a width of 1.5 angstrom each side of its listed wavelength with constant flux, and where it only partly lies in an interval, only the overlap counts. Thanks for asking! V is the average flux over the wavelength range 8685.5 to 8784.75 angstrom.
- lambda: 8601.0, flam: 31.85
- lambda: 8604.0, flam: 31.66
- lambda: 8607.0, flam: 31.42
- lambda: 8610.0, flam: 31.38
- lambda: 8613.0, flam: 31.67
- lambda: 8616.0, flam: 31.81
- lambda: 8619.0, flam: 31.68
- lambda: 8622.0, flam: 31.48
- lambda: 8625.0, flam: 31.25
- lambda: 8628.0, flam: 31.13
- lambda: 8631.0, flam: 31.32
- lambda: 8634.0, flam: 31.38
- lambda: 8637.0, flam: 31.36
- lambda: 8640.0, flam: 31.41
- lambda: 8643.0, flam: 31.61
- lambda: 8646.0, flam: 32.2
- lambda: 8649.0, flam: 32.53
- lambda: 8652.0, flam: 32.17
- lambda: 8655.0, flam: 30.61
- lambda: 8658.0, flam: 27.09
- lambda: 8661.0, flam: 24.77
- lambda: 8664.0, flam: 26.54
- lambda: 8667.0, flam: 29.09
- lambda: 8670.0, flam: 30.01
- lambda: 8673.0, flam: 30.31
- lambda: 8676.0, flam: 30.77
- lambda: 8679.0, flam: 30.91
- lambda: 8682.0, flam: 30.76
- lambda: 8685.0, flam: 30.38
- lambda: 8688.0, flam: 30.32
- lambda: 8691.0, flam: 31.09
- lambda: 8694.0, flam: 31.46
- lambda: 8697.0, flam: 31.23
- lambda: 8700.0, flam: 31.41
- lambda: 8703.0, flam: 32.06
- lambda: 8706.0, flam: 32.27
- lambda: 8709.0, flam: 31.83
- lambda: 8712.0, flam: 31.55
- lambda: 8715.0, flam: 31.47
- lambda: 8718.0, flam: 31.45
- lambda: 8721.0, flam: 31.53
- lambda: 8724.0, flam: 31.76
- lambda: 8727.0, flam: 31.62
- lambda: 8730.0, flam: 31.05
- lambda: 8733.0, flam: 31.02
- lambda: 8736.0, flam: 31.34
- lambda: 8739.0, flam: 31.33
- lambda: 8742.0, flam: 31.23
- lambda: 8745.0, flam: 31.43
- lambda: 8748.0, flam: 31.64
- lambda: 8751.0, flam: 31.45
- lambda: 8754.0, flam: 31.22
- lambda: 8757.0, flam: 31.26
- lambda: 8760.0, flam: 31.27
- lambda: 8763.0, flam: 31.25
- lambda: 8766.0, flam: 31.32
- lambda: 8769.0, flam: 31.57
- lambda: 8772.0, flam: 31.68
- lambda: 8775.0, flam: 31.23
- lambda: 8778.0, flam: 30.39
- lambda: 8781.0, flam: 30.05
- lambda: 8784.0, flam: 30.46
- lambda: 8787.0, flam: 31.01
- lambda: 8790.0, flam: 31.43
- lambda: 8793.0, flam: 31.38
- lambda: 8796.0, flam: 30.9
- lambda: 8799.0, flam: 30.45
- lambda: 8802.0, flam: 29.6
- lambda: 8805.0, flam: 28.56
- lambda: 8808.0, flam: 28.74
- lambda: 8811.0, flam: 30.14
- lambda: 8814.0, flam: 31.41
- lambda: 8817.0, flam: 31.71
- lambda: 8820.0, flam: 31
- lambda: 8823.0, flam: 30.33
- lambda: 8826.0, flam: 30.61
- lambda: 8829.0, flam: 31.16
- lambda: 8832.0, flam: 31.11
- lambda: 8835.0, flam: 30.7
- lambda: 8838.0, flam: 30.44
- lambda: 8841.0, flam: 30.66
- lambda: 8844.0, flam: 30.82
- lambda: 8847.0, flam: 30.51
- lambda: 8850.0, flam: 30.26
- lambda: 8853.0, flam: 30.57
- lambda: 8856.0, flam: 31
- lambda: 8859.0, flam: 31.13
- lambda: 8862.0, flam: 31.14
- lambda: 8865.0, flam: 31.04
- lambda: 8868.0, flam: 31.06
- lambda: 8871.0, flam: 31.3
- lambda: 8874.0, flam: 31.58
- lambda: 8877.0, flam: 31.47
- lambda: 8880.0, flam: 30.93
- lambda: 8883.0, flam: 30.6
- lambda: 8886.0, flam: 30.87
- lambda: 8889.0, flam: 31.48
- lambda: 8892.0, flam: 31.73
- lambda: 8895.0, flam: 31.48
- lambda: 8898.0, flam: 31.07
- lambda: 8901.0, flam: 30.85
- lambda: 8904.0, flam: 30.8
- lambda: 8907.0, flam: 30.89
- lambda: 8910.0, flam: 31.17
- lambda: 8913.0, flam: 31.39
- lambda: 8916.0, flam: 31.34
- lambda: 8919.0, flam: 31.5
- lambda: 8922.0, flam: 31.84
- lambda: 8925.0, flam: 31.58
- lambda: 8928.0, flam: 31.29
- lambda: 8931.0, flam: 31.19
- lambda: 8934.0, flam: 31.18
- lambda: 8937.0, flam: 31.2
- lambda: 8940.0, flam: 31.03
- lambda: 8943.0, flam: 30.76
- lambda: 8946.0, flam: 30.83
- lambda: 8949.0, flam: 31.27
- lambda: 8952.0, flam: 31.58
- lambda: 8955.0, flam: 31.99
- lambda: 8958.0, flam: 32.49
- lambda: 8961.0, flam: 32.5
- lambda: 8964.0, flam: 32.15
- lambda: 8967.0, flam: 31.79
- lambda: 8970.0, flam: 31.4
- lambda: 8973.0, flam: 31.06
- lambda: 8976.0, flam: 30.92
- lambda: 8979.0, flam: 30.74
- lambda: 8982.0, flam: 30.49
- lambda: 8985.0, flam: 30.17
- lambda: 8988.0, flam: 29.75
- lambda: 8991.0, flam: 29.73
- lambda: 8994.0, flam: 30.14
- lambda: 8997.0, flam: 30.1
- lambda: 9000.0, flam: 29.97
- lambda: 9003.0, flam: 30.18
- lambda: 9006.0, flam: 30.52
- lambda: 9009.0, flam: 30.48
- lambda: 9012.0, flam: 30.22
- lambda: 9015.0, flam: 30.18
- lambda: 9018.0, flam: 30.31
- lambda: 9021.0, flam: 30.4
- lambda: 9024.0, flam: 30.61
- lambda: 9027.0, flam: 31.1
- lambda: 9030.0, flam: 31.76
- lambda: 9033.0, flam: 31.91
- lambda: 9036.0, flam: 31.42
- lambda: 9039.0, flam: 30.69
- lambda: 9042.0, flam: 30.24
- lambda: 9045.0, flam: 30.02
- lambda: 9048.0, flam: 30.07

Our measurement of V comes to 31.3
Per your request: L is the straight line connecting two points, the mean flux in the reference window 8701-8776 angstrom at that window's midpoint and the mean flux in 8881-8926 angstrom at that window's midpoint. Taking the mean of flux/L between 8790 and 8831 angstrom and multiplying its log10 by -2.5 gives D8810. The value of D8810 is 0.030 mag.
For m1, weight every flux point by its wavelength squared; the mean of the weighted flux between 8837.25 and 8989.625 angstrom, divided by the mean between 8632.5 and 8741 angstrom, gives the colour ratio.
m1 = 1.1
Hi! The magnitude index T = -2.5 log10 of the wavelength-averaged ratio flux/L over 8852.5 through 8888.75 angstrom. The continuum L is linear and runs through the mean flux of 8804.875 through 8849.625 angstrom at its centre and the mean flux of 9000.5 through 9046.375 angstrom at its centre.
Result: -0.02 mag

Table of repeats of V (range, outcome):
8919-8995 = 31.2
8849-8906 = 31.1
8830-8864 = 30.8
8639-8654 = 32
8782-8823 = 30.5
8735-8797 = 31.2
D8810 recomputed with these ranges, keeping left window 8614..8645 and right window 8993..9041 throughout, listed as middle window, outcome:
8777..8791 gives 0.017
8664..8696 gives 0.036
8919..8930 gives -0.025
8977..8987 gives 0.009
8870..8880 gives -0.016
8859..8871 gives -0.006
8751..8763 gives -0.003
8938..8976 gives -0.027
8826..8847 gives 0.008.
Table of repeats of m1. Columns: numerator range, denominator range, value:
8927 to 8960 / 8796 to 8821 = 1.07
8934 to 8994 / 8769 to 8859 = 1.05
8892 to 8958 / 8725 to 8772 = 1.04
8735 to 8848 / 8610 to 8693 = 1.04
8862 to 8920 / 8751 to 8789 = 1.03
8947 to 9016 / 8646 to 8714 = 1.08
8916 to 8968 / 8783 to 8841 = 1.06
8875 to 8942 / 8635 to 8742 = 1.06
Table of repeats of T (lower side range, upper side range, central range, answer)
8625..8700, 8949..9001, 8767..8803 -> -0.007 mag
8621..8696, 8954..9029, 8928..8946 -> -0.012 mag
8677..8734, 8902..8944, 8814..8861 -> 0.015 mag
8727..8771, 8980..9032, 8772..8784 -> 0.019 mag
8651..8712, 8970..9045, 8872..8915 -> -0.025 mag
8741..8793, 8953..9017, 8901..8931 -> -0.012 mag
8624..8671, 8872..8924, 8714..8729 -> -0.035 mag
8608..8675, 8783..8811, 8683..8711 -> -0.030 mag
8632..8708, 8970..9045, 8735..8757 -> -0.028 mag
